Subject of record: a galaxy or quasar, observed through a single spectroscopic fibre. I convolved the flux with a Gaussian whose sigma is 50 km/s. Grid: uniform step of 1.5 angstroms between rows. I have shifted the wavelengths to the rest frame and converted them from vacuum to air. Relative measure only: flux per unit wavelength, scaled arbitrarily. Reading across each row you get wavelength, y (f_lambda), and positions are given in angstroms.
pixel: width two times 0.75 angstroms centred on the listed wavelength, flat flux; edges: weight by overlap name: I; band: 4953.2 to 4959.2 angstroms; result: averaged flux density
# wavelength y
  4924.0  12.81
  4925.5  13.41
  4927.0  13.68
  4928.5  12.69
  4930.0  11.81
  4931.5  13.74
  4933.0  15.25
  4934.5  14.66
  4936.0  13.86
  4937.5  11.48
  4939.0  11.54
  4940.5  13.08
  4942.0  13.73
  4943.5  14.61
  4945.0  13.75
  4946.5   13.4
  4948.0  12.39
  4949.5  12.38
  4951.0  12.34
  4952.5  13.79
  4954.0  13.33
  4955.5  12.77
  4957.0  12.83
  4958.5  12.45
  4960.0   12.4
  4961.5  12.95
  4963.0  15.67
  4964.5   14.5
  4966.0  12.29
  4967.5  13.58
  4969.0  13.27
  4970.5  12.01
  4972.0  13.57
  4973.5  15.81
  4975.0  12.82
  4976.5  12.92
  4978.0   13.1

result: 12.9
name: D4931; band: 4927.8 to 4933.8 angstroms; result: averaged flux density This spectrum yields 13.4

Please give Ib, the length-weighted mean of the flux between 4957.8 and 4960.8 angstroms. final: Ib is 12.4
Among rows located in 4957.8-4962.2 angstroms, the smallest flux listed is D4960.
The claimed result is 12.4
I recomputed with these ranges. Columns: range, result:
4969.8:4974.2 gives 13.8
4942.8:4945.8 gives 14.2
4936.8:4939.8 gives 11.5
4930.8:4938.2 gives 13.8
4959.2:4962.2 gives 12.7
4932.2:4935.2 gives 14.9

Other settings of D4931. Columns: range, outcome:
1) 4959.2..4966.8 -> 13.6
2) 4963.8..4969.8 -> 13.4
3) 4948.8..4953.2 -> 12.8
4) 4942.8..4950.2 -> 13.3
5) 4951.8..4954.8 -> 13.5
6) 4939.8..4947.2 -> 13.7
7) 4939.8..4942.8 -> 13.4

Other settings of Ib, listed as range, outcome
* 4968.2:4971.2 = 12.7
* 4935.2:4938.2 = 12.7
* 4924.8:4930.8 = 12.9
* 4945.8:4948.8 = 12.9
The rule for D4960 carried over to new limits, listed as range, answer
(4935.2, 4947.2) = 11.48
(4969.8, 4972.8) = 12.01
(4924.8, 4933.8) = 11.81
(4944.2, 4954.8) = 12.34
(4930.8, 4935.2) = 13.74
